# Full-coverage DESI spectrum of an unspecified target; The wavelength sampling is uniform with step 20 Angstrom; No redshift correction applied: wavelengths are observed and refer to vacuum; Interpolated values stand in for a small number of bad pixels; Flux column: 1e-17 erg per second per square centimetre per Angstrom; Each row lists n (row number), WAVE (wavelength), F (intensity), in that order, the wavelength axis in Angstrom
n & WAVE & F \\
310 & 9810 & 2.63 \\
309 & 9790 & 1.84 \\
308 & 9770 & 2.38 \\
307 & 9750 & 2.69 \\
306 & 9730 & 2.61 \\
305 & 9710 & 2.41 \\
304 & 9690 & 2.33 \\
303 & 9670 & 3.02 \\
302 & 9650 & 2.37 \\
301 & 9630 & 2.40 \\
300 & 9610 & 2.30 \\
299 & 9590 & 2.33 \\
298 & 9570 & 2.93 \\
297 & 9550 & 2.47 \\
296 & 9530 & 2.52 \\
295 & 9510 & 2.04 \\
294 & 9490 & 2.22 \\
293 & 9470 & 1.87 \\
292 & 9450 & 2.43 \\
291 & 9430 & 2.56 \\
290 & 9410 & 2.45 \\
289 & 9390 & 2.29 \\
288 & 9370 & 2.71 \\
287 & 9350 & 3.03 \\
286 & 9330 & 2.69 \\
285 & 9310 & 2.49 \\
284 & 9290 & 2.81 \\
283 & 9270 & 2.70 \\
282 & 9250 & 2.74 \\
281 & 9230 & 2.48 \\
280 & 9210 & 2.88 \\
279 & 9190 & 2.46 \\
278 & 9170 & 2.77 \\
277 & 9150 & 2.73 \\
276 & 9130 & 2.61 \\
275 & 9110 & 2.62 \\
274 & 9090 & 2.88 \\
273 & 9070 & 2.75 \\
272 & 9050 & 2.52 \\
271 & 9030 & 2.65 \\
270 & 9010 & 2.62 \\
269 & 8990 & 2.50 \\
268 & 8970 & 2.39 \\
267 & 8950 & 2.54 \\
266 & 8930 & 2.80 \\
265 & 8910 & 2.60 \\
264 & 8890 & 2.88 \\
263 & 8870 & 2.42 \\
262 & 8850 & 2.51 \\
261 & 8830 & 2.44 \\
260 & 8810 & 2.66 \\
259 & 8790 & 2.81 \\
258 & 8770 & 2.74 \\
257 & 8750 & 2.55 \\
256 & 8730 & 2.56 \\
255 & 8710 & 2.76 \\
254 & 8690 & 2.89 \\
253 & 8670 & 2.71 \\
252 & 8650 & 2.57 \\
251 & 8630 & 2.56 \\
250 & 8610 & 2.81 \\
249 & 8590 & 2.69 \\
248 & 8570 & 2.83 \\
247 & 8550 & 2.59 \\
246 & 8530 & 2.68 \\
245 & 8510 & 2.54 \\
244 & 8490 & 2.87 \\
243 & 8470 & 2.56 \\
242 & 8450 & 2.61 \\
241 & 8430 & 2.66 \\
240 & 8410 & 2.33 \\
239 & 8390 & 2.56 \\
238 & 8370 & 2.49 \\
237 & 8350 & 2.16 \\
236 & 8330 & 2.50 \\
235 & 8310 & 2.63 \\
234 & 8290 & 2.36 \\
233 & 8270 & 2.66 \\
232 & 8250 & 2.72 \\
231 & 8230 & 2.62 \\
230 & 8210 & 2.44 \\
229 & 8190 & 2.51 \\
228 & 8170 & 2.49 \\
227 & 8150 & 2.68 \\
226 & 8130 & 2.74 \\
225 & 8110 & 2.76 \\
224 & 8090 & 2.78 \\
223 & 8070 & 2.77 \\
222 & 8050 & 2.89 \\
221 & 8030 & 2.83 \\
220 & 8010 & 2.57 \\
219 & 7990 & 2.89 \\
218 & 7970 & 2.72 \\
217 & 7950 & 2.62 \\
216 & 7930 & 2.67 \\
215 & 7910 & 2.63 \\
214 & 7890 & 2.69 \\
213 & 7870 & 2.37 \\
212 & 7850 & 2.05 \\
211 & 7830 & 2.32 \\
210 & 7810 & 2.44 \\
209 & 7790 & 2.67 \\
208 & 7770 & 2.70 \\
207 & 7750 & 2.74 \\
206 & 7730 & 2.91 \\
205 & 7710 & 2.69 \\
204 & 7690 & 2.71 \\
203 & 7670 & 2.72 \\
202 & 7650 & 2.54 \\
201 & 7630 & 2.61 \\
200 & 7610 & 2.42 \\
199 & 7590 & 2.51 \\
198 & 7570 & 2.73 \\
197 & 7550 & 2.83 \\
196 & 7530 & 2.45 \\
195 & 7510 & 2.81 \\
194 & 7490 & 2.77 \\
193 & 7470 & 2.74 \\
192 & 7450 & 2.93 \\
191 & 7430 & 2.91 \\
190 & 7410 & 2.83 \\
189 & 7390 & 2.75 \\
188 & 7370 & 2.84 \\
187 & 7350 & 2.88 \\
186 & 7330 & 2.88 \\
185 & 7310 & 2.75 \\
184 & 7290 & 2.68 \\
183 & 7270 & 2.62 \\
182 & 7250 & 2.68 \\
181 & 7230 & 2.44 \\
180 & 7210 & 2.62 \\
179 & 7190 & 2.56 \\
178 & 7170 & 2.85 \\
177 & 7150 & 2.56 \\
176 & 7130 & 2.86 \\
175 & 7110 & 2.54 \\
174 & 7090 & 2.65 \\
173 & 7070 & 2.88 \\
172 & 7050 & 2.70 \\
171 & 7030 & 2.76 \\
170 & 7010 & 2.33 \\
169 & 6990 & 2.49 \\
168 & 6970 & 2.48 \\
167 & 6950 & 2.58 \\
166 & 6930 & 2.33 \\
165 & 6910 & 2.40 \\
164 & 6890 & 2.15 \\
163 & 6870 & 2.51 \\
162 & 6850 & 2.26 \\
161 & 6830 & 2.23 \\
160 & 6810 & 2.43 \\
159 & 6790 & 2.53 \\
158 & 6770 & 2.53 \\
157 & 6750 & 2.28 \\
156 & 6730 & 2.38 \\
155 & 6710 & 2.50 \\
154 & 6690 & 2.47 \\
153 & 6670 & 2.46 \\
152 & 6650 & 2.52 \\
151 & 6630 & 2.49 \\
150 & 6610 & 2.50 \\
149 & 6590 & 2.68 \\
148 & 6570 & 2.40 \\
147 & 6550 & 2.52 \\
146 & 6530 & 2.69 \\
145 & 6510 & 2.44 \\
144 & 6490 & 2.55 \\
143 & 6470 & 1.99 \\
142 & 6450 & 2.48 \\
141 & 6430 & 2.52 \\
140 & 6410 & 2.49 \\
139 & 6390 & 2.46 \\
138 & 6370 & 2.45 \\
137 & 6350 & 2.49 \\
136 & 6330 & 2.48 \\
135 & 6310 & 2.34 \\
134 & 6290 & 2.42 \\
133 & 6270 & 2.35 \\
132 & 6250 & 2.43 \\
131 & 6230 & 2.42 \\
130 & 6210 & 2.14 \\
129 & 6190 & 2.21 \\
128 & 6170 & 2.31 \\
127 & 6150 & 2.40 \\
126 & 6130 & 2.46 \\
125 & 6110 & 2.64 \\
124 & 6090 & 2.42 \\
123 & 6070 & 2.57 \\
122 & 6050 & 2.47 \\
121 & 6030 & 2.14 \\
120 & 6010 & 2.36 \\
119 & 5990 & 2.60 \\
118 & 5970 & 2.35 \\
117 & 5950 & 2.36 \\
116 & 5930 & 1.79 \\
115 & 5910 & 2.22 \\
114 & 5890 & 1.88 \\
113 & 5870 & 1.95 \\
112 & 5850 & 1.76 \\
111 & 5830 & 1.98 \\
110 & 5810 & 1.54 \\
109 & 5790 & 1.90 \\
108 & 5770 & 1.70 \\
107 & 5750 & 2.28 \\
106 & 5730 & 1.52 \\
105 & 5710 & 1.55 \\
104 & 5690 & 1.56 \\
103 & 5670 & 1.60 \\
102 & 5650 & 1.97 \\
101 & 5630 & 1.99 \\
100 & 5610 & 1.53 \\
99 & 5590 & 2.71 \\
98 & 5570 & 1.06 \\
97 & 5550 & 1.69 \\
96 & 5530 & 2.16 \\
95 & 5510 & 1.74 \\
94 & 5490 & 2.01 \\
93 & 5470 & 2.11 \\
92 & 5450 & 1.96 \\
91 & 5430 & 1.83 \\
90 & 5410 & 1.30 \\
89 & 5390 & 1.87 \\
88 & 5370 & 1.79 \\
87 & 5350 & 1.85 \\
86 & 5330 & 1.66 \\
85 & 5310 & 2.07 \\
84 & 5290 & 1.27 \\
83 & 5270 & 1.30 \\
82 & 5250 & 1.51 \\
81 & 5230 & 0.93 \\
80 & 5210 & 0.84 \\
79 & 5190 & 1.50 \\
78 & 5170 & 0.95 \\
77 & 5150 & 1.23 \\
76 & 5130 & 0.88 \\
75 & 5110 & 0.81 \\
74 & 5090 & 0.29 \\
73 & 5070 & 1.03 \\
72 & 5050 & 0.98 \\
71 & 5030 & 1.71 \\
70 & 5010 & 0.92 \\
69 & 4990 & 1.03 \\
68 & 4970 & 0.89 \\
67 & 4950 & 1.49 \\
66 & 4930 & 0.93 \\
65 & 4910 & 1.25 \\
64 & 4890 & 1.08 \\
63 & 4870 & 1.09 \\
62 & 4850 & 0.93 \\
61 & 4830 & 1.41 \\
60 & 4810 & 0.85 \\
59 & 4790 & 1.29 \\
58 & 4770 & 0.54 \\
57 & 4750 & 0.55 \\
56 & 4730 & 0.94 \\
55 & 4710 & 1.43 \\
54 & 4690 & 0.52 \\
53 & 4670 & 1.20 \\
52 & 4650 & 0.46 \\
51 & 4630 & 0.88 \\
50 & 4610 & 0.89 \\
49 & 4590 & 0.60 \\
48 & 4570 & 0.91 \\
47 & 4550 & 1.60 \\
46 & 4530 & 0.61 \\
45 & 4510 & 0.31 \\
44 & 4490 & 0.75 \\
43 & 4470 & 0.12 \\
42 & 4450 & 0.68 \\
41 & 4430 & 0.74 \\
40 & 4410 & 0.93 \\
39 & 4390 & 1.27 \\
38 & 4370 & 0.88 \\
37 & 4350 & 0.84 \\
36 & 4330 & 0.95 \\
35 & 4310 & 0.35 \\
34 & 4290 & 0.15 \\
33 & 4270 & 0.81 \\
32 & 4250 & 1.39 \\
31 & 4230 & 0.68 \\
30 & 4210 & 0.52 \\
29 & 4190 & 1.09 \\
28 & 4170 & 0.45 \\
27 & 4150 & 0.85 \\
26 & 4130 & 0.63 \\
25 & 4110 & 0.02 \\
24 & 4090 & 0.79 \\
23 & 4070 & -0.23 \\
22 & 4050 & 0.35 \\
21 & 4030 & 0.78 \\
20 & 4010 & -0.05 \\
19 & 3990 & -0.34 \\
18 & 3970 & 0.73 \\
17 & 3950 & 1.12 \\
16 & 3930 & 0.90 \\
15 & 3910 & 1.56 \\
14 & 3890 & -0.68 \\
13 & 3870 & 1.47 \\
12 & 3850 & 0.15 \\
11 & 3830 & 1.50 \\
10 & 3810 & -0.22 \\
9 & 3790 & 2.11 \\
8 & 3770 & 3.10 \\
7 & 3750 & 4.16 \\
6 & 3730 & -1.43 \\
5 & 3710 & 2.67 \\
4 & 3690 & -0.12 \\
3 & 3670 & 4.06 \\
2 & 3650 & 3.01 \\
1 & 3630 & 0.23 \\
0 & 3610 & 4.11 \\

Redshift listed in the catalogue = 0.330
